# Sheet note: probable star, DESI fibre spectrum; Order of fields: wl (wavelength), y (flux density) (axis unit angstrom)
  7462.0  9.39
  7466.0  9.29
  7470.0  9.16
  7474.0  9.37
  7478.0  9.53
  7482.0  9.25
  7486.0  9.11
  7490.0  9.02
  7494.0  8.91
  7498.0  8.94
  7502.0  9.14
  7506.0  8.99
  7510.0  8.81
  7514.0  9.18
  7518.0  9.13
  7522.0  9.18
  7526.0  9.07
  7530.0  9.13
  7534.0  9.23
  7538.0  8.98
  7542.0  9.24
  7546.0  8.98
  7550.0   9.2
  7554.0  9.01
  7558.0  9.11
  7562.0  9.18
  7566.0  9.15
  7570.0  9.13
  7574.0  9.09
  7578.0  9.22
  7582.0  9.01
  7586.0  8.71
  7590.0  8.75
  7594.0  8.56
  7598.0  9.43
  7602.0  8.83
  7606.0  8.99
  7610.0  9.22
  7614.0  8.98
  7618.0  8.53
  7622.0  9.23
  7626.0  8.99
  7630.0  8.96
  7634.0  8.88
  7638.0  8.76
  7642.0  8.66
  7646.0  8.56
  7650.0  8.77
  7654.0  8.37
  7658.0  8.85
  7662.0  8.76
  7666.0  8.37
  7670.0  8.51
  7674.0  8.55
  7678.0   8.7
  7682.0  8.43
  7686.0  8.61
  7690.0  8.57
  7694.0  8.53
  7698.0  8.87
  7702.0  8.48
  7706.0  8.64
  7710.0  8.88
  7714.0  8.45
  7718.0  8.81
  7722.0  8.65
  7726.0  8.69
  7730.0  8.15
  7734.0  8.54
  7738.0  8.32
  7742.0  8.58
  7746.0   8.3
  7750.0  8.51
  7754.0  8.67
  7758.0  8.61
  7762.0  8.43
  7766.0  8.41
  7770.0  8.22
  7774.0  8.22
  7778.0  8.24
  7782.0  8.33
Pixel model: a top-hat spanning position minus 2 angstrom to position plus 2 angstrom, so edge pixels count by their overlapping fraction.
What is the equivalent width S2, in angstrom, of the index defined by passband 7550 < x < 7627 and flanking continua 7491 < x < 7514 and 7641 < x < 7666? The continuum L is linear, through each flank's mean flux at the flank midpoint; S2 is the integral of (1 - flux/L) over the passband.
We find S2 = -2.0 angstrom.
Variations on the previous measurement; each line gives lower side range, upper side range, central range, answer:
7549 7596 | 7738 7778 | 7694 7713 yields -0.2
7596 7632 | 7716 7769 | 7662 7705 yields 0.8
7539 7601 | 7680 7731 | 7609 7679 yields 0.4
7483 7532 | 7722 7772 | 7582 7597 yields 0.1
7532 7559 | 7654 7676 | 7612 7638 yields -0.5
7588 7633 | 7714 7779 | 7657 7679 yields 0.3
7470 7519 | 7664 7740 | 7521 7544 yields -0.3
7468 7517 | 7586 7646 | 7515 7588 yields -0.7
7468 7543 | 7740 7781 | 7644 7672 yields 0.3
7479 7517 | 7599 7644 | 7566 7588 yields -0.2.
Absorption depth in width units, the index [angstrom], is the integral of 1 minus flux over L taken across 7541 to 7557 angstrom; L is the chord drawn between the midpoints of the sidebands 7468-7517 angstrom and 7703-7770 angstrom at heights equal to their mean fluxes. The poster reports -0.2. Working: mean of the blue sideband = 9.12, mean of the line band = 9.1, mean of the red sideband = 8.53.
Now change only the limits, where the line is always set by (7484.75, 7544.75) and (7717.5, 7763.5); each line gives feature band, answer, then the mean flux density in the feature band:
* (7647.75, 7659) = 0.11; 8.64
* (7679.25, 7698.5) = 0.12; 8.58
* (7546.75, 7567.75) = -0.37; 9.12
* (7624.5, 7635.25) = -0.20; 8.95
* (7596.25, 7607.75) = -0.29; 9.08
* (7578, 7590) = 0.00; 8.9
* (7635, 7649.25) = 0.11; 8.69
